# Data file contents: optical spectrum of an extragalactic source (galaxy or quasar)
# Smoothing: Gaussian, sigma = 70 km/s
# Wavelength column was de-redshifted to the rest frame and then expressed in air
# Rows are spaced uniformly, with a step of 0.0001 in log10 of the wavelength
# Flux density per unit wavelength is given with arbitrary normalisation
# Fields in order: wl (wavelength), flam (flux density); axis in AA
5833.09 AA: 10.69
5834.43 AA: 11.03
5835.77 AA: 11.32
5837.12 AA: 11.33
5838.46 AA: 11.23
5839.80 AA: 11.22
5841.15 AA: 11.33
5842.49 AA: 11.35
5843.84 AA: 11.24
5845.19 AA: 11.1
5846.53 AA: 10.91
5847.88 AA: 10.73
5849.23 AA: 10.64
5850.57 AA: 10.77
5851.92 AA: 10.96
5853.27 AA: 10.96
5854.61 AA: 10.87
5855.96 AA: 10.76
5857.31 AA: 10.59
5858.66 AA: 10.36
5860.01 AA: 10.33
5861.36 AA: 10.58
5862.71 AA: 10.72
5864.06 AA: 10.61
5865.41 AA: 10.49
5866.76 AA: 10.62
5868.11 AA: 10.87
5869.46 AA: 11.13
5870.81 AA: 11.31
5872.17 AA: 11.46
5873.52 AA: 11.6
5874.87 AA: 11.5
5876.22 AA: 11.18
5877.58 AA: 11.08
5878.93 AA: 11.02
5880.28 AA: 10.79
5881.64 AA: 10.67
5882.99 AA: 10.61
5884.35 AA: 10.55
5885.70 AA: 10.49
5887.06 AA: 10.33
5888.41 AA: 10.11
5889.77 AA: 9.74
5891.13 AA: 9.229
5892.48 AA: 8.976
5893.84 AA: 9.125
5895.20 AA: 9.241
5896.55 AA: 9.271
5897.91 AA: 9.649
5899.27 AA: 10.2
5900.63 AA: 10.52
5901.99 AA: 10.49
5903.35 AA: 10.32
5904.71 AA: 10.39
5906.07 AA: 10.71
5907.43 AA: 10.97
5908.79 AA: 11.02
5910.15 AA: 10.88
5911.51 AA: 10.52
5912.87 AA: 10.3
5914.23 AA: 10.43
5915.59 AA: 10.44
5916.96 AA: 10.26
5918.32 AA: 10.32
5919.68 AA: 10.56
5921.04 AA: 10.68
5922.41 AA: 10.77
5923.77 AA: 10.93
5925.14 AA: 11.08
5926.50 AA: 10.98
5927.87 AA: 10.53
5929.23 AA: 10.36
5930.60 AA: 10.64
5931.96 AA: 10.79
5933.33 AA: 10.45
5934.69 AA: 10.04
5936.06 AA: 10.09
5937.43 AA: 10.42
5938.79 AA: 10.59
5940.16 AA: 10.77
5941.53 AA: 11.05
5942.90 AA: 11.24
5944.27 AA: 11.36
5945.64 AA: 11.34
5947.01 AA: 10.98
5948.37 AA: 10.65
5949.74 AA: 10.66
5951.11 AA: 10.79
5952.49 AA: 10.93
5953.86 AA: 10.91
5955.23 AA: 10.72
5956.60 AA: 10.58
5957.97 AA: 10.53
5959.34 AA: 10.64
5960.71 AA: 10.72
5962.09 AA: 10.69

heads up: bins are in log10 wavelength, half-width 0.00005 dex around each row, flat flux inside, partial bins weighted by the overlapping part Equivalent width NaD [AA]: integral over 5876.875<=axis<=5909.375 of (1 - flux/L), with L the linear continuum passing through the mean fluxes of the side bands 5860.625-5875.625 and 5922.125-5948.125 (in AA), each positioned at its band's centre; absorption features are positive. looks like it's 2.0 AA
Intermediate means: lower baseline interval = 11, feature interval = 10.2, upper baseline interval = 10.8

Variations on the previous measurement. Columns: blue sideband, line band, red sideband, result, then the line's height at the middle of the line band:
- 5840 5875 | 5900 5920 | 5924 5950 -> 0.48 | 10.8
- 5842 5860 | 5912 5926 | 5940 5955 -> 0.44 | 10.9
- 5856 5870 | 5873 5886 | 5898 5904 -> -0.58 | 10.5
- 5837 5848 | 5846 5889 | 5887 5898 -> -2.07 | 10.3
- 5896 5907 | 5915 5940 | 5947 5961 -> -0.20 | 10.5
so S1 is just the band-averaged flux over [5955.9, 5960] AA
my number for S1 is 10.6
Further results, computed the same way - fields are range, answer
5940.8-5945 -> 11.2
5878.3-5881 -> 10.9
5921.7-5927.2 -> 10.9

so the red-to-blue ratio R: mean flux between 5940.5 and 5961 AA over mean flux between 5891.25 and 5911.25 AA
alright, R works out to 1.08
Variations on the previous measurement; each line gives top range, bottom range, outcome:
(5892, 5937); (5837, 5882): 0.95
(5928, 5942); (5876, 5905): 1.04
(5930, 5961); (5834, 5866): 0.99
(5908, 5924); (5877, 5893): 1.03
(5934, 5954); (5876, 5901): 1.07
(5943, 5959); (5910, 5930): 1.03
